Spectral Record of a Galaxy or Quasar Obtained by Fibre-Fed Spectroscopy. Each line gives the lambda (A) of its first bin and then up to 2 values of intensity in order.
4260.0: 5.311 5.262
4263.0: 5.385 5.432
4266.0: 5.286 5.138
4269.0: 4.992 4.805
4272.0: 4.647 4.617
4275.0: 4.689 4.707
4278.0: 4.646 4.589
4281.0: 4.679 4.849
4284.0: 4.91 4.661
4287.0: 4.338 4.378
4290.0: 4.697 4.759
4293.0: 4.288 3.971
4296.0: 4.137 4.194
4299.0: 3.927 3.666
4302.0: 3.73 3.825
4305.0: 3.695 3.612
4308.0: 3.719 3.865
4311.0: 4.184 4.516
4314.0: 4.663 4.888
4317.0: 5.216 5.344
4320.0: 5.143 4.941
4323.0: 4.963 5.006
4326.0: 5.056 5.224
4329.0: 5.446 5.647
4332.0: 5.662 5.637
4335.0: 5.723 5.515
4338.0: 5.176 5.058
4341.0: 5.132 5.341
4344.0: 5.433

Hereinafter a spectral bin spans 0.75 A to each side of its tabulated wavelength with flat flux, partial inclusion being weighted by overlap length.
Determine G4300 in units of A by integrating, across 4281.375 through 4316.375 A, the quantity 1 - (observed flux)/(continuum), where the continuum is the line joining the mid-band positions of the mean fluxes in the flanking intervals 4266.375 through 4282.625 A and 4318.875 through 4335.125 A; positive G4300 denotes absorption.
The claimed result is 5.3 A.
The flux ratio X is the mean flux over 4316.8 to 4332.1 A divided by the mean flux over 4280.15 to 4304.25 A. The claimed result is 1.21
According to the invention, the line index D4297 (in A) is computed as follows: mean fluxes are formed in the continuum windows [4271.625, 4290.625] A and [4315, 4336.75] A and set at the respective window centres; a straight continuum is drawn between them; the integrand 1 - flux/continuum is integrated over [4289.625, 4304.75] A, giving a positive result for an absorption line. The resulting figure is 2.4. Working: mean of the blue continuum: 4.65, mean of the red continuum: 5.29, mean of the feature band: 4.09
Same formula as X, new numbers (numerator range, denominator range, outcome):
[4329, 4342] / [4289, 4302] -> 1.30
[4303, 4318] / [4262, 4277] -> 0.85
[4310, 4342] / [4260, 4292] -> 1.06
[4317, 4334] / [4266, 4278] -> 1.09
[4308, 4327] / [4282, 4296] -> 1.06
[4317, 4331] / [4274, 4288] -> 1.11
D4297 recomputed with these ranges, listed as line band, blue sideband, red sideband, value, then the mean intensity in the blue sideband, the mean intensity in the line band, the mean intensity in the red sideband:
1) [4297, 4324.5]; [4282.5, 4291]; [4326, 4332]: 3.9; 4.62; 4.36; 5.42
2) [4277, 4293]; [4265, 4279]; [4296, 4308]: -0.9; 4.84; 4.63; 3.82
